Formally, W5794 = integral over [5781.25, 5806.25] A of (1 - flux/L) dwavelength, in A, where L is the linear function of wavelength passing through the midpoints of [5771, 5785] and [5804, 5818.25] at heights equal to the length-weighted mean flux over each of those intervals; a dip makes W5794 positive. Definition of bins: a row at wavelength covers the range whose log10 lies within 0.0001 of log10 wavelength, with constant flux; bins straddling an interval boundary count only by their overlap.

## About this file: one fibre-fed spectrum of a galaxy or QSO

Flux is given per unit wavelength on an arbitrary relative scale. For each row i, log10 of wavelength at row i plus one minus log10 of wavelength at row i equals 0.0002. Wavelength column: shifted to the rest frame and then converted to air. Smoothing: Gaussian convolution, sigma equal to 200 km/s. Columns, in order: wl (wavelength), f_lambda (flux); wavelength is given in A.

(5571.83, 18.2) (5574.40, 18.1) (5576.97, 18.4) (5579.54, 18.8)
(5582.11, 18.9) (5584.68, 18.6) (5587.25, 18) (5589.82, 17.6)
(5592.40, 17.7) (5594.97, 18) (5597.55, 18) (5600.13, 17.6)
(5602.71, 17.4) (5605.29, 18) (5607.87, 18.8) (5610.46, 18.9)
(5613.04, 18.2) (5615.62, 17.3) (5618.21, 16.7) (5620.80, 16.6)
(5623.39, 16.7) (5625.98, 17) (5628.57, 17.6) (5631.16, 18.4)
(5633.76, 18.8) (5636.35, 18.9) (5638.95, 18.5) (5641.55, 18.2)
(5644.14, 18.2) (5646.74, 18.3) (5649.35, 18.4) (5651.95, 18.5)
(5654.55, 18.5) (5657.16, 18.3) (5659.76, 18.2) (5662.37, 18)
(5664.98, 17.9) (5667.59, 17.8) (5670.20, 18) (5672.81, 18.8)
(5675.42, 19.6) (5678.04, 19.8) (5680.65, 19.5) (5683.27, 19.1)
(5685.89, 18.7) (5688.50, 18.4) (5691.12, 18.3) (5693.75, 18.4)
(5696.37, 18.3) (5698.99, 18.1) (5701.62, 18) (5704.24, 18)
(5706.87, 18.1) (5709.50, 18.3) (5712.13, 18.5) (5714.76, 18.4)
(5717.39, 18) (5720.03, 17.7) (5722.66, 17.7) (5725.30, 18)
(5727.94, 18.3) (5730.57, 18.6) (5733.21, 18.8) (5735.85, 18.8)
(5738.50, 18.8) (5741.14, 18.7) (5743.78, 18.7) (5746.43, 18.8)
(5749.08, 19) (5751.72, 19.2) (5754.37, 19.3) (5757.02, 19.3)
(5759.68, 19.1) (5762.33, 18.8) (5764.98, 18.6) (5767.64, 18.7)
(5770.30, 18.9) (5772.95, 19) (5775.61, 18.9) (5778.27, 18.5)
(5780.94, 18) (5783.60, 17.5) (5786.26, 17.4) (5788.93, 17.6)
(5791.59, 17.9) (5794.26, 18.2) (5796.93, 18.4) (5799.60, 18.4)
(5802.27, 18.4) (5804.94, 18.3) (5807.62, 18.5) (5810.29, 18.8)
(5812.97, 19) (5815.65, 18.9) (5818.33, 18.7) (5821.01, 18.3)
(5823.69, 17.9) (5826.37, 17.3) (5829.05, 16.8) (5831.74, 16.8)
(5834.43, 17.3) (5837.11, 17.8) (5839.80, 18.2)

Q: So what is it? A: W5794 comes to 0.7 A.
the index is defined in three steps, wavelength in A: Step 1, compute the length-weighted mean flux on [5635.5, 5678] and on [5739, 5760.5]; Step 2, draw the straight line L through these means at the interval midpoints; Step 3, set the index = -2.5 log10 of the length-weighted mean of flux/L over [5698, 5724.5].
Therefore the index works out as 0.04 mag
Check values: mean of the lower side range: 18.4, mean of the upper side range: 19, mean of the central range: 18.1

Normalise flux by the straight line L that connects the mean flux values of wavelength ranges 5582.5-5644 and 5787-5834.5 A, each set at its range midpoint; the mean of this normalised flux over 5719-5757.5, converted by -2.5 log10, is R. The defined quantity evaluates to -0.04 mag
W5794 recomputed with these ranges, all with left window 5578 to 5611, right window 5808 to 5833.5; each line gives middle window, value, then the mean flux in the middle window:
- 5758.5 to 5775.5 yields -0.7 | 18.9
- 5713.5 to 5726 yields 0.1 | 18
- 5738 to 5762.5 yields -1.2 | 19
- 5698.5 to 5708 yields 0.0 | 18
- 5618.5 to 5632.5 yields 0.7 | 17.2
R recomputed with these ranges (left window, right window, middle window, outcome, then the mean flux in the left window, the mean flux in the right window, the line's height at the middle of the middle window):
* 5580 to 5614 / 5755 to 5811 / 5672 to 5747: -0.01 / 18.1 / 18.4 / 18.3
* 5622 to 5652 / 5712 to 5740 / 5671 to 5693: -0.05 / 18.1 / 18.3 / 18.2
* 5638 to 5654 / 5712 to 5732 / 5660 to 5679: -0.01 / 18.4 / 18.1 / 18.3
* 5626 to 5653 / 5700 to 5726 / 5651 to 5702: -0.02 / 18.3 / 18.1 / 18.2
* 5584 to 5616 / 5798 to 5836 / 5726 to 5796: -0.03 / 18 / 18.1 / 18.1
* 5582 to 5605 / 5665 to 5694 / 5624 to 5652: 0.01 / 17.9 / 18.7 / 18.4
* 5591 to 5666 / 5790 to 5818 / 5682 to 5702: -0.02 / 18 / 18.5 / 18.2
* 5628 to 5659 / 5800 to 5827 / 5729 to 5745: -0.02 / 18.4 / 18.4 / 18.4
